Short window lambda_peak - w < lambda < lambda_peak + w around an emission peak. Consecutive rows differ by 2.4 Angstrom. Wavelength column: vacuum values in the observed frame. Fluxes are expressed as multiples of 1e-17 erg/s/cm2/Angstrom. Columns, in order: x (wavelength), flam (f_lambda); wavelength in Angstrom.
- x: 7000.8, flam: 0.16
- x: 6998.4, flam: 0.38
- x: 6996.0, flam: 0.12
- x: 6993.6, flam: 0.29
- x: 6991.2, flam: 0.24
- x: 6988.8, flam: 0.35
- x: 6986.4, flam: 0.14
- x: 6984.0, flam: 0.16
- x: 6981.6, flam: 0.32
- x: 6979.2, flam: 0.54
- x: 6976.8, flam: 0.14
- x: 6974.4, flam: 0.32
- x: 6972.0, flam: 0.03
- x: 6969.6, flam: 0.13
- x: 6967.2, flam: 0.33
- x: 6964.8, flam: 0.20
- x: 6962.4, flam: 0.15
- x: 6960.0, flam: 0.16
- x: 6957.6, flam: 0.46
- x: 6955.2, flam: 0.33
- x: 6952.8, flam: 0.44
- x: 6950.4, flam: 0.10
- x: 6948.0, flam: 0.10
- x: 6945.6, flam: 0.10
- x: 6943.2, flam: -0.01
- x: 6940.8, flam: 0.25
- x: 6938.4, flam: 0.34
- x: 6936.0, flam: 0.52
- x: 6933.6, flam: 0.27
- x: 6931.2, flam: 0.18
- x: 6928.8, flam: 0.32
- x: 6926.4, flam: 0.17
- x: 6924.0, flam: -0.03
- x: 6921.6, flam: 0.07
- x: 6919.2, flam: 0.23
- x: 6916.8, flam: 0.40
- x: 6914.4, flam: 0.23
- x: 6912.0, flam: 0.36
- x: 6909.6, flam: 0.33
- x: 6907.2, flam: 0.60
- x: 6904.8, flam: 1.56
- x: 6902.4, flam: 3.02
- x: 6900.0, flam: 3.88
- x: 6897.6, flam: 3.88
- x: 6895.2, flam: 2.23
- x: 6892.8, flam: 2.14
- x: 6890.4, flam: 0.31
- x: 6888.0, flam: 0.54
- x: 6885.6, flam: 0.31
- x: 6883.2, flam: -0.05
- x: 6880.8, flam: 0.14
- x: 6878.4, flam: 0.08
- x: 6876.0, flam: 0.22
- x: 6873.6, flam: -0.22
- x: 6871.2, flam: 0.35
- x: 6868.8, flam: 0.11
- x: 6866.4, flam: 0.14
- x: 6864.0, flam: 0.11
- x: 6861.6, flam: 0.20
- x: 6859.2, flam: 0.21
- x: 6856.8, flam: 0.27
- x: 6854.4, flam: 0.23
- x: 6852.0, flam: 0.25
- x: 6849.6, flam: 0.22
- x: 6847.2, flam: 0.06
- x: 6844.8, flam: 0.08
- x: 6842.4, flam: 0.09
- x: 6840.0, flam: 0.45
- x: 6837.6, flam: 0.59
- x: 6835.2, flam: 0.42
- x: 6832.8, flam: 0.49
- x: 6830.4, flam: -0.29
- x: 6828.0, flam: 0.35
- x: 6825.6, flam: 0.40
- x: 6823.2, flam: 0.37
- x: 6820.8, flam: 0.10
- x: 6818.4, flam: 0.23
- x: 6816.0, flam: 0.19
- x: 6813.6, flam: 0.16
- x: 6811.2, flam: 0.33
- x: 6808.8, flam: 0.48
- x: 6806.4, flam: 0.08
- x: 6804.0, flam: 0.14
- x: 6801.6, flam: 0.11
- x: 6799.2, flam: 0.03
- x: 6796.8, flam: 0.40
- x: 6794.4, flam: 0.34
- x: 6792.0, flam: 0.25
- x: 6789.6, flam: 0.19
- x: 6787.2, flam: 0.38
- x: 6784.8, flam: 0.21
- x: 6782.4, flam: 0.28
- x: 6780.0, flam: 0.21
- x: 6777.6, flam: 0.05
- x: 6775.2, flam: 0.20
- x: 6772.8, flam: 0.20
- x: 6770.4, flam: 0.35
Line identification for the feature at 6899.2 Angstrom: [O II] 3727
